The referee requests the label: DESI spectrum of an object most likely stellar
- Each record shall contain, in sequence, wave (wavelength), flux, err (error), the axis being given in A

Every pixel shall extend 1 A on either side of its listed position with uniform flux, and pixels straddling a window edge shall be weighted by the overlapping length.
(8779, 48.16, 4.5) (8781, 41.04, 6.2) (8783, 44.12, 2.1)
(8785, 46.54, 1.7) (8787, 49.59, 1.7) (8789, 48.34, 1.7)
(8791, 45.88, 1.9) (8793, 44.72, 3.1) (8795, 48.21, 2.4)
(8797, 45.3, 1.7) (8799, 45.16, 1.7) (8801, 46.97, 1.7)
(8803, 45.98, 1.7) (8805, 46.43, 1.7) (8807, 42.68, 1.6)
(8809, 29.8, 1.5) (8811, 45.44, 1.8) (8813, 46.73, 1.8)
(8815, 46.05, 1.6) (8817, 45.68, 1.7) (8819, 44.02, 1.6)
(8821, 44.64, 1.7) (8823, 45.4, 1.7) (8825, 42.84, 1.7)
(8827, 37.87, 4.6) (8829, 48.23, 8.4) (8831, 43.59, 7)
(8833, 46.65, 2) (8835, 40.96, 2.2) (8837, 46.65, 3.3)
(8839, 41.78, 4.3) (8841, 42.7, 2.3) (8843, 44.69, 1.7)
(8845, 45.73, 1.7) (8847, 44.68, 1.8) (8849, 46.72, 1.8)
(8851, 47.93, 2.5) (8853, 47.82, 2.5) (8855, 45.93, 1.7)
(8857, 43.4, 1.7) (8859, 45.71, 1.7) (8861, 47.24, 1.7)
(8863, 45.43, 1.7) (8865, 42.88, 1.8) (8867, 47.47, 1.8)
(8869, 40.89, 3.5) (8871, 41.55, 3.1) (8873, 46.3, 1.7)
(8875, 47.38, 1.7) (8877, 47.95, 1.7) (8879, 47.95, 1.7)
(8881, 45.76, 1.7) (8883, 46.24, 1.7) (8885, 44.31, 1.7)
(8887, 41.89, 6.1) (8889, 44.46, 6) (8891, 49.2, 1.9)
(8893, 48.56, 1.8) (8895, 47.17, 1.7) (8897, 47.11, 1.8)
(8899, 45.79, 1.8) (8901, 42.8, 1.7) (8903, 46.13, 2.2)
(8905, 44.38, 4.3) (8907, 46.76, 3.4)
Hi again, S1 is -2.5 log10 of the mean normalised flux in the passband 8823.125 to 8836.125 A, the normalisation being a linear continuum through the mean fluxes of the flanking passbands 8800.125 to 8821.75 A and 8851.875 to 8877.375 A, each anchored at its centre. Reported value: 0.02 mag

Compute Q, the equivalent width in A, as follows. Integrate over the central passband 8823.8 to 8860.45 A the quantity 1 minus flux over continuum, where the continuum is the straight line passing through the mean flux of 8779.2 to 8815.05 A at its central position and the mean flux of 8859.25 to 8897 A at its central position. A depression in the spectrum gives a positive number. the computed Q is 0.6 A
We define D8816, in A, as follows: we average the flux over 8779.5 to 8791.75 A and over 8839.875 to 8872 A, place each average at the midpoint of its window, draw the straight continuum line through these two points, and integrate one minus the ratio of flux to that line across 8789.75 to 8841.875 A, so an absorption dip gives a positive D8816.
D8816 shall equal 1.5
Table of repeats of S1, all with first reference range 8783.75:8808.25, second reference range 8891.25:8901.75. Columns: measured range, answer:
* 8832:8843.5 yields 0.059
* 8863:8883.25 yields 0.025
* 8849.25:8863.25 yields 0.003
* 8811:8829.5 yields 0.040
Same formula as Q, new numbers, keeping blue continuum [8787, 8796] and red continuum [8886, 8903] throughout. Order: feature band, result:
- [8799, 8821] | 1.32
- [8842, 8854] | 0.04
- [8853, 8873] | 0.65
